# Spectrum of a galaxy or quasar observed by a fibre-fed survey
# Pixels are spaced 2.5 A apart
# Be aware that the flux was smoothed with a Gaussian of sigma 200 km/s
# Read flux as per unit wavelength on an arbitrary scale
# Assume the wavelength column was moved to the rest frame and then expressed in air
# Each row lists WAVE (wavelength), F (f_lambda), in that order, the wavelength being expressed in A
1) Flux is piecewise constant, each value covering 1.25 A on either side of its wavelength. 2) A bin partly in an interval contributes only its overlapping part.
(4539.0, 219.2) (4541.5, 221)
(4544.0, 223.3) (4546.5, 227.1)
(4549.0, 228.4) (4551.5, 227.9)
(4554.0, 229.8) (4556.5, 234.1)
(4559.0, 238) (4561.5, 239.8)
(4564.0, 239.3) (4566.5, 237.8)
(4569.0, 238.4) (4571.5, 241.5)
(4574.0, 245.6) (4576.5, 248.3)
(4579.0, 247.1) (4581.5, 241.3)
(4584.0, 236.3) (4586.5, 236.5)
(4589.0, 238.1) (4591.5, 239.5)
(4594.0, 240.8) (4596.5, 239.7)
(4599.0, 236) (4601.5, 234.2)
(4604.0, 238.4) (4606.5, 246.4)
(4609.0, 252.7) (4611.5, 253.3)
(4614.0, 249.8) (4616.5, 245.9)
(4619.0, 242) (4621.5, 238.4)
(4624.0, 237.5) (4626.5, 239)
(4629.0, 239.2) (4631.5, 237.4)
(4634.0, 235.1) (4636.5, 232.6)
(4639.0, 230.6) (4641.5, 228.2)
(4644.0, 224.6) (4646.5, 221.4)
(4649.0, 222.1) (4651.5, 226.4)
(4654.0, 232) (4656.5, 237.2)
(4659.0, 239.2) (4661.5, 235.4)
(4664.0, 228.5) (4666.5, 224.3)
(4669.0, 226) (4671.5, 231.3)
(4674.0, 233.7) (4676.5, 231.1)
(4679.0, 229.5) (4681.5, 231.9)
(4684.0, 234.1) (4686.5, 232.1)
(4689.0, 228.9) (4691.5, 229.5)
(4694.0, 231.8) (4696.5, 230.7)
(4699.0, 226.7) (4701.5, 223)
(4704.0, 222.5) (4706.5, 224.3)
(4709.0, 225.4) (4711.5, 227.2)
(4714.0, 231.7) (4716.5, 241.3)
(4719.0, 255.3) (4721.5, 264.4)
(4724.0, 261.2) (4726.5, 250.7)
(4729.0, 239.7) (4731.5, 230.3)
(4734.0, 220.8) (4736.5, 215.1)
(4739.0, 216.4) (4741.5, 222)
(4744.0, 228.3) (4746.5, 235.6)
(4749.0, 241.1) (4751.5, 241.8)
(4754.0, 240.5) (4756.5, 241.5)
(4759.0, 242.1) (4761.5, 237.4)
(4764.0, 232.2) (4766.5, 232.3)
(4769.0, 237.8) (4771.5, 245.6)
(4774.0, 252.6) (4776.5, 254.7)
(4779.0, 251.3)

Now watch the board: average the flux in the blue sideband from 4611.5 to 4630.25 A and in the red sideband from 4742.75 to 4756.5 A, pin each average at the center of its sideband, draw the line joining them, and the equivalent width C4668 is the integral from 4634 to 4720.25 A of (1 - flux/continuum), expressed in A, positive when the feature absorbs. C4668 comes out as 3.6 A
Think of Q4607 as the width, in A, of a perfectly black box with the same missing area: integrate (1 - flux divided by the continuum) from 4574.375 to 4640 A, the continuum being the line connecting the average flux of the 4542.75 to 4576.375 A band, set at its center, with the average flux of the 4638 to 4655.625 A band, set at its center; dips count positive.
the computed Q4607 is -2.9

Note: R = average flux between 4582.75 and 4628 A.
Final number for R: 241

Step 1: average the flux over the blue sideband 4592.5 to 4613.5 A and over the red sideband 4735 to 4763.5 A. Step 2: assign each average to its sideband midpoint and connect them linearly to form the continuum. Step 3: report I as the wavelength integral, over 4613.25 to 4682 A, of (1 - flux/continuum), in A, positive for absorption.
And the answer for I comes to 1.9 A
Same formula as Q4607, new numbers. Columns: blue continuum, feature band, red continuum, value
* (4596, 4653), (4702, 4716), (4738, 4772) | 0.5 A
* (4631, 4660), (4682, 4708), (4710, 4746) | 0.6 A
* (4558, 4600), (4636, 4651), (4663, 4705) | 0.5 A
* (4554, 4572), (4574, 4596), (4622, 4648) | -0.5 A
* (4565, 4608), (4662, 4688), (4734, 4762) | 0.6 A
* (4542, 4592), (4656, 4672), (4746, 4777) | 0.5 A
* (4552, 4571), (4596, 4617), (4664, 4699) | -0.9 A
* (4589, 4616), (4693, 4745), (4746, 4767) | 1.5 A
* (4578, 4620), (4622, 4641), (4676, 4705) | 0.2 A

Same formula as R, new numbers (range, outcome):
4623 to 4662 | 232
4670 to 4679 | 232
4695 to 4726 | 236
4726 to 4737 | 231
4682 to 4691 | 232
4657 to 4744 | 232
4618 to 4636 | 238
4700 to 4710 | 224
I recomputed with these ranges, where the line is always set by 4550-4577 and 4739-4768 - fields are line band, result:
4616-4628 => -0.16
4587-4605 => -0.05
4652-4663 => 0.06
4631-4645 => 0.33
